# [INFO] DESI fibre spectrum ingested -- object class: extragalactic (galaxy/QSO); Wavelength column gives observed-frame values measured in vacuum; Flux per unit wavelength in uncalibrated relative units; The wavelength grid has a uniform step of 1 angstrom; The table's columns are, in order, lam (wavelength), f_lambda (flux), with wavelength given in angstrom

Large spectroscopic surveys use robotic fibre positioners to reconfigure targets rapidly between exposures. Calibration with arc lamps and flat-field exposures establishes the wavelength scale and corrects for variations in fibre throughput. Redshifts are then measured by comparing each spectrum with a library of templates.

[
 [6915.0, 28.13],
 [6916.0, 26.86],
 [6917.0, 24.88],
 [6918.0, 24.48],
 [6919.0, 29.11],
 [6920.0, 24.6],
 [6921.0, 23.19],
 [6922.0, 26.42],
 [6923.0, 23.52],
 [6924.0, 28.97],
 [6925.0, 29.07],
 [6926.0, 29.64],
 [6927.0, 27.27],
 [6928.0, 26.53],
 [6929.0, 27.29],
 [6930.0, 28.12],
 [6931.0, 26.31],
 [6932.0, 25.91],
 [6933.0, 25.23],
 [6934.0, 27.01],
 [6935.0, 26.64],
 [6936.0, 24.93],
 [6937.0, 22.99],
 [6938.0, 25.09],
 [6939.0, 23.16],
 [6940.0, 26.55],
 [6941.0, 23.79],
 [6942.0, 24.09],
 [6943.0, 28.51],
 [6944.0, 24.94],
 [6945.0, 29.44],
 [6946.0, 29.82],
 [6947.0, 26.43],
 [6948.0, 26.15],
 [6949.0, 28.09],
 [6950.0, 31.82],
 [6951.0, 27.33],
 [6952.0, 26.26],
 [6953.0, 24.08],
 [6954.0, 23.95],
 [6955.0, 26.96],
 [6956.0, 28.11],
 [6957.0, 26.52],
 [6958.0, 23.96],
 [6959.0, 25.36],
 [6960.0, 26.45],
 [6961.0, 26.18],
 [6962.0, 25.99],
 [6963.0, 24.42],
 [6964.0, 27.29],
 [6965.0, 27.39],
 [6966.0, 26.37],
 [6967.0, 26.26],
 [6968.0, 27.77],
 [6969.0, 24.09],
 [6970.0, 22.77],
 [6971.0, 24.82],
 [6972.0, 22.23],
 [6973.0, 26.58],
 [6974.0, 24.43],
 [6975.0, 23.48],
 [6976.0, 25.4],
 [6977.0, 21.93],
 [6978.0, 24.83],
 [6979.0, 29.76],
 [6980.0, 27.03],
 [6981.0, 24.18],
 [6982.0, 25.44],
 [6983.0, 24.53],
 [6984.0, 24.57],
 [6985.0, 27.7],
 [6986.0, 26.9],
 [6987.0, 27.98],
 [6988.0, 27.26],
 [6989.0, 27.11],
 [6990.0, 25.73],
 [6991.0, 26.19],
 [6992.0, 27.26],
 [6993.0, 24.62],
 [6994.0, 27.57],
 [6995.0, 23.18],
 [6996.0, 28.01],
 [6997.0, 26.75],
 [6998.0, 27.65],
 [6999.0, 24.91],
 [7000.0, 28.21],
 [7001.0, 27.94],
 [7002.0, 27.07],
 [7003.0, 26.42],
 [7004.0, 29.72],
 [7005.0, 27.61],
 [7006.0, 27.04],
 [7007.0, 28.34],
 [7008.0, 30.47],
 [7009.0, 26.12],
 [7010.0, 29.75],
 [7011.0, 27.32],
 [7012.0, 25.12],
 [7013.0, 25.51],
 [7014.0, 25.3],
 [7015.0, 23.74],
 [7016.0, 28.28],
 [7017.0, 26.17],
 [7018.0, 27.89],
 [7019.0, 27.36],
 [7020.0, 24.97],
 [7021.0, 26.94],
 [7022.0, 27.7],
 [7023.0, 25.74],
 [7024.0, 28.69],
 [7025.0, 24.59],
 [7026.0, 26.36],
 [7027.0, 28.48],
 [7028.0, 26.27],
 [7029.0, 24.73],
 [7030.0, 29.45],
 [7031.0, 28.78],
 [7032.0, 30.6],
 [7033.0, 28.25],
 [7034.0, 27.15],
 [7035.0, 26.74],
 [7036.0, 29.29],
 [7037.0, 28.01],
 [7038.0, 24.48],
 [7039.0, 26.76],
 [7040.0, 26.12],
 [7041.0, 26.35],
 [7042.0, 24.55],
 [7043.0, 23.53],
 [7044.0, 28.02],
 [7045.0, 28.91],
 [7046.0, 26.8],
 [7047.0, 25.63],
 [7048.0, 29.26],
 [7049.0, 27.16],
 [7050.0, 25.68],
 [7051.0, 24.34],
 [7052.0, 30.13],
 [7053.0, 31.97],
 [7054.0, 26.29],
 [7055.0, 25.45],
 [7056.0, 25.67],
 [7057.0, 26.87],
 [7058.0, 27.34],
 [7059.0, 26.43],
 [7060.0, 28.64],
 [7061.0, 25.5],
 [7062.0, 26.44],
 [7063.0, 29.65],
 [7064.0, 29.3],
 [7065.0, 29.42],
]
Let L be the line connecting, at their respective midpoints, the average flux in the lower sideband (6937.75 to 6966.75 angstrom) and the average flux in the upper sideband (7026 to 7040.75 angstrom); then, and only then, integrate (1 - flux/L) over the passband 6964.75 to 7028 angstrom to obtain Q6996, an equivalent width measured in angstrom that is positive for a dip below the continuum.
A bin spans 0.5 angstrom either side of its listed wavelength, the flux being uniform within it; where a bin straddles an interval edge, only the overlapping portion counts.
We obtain 1.4 angstrom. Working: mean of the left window 26.4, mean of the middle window 26.4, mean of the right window 27.4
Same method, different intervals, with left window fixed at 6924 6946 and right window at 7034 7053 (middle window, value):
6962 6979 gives 0.9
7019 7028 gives 0.0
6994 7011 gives -0.5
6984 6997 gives 0.1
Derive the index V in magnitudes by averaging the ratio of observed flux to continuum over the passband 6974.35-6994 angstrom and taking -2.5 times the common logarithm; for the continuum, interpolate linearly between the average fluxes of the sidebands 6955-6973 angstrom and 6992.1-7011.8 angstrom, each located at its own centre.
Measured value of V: 0.03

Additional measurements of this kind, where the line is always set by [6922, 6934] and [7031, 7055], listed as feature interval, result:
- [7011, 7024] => 0.03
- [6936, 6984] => 0.05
